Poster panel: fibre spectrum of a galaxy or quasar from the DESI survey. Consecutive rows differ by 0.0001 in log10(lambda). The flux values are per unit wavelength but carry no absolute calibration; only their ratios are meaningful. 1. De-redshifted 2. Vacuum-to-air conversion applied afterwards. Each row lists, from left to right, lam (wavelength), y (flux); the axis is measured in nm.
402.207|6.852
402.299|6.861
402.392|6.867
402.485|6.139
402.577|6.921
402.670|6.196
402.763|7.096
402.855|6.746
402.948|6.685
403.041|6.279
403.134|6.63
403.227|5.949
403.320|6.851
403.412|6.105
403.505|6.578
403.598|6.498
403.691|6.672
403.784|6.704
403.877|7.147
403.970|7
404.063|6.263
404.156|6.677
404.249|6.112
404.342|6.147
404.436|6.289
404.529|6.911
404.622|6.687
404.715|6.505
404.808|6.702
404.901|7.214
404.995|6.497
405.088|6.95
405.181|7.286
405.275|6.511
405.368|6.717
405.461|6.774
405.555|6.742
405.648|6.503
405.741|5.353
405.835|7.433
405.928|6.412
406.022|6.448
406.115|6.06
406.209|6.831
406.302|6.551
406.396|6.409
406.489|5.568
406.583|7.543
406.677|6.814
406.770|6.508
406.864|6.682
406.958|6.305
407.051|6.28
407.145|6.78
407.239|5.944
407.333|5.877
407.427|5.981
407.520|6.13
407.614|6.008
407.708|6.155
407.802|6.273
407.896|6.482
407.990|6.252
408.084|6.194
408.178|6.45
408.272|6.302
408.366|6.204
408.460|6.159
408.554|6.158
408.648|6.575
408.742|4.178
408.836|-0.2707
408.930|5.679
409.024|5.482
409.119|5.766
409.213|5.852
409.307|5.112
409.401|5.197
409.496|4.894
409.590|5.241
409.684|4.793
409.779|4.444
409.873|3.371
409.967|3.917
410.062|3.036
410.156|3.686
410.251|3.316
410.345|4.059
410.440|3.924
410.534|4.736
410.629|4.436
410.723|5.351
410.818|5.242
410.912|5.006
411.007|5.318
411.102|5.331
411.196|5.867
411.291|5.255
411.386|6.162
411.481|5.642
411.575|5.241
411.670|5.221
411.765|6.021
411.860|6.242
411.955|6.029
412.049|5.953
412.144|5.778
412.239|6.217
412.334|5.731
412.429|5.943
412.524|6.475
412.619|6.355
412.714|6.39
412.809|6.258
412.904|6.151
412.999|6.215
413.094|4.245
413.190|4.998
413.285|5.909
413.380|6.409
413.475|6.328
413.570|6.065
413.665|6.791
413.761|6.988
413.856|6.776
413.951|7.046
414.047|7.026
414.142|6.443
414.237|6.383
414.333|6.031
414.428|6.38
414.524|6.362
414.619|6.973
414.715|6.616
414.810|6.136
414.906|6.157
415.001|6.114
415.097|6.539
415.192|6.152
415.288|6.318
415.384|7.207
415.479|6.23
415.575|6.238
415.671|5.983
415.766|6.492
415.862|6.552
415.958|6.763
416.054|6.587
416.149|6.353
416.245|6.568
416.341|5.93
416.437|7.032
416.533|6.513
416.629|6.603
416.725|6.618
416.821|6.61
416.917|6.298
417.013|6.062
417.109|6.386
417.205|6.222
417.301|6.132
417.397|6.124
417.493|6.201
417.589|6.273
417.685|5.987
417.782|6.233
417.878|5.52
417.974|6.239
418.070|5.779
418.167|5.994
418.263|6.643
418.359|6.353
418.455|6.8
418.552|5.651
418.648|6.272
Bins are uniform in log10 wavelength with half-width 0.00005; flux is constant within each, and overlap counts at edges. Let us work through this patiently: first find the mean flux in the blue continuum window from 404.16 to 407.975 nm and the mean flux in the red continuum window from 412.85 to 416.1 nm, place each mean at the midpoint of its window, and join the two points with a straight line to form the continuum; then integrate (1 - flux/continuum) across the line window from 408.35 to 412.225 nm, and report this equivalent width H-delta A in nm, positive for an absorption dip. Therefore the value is 0.843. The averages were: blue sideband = 6.48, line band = 5.02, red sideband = 6.34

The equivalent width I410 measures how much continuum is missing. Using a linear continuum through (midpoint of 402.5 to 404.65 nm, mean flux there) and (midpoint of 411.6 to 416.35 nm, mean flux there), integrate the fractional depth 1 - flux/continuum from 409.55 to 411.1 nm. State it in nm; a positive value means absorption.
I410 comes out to 0.48 nm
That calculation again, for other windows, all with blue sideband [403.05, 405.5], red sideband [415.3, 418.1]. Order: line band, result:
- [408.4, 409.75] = 0.30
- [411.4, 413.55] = 0.18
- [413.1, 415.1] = 0.01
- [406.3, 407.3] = 0.01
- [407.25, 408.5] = 0.07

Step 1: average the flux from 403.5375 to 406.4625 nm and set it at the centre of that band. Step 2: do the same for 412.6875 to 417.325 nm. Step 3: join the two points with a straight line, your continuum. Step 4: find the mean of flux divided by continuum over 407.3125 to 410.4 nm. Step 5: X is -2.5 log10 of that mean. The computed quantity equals 0.25 mag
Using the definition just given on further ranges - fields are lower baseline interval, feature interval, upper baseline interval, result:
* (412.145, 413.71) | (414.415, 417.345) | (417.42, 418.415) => -0.06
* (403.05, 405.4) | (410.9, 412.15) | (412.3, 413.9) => 0.10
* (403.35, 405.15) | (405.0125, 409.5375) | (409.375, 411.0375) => -0.11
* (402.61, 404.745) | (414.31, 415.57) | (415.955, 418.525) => -0.01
